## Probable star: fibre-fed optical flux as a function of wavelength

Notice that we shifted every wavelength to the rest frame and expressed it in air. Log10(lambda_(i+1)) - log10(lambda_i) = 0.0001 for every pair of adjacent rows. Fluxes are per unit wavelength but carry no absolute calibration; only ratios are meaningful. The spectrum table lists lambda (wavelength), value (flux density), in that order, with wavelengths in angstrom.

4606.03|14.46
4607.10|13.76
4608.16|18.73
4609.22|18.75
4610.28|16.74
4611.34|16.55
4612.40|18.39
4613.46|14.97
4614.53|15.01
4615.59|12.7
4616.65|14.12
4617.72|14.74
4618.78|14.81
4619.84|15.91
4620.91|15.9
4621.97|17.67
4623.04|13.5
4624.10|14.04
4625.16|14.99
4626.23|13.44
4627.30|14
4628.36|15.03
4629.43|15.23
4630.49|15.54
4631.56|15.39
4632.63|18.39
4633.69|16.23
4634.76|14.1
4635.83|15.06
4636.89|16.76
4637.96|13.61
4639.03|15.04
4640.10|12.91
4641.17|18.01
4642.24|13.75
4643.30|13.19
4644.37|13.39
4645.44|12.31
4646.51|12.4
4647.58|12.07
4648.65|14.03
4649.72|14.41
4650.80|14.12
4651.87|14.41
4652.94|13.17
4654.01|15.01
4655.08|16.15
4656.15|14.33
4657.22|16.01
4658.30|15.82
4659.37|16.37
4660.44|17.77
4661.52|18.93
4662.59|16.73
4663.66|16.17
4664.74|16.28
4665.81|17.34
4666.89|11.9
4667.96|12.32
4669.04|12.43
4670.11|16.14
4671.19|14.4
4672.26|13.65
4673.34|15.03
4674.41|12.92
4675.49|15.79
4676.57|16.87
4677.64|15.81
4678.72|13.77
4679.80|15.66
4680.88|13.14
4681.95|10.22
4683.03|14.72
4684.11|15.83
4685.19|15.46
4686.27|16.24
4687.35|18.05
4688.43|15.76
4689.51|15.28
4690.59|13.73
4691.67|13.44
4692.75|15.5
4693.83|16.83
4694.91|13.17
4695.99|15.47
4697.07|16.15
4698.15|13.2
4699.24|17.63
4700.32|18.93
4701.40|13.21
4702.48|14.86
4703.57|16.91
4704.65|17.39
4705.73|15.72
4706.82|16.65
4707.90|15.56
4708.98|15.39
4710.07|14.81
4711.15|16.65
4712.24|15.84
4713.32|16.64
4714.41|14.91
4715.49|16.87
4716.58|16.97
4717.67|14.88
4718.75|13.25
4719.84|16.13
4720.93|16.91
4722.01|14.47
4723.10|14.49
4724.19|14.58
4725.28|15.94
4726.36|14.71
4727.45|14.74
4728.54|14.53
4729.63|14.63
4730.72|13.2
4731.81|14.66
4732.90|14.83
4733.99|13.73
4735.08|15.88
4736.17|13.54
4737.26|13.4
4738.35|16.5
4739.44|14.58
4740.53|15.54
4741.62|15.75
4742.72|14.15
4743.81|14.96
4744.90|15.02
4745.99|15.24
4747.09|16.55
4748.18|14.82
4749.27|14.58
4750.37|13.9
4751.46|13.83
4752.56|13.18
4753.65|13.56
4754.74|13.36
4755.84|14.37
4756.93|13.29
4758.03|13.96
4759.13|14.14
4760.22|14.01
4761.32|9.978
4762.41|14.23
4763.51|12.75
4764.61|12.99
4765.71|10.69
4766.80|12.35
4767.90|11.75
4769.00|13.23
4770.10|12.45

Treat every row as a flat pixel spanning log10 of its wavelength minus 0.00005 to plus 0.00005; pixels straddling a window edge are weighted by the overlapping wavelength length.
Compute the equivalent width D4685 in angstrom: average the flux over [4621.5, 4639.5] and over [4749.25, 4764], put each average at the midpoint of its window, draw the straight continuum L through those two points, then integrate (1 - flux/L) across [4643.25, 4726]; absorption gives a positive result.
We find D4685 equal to -4.11 angstrom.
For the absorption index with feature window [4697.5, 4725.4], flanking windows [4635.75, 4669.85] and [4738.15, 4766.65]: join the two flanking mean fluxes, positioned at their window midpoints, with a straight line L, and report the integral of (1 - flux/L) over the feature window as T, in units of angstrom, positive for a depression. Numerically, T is -2.7 angstrom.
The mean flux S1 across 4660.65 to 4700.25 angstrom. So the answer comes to 15.1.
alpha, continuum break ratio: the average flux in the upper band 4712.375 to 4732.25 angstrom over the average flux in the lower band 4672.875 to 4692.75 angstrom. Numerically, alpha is 1.02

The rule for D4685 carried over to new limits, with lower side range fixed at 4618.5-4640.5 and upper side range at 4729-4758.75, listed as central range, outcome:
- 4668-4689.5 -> 0.09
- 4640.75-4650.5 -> 0.88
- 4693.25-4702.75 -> -0.50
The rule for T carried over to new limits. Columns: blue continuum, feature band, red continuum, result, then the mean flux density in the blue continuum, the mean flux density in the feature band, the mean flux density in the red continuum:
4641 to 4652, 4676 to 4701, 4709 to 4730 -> -1.02 angstrom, 13.7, 15.2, 15.4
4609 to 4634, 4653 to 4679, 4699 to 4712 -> 0.81 angstrom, 15.5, 15.3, 16.1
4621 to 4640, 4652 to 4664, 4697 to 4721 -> -0.46 angstrom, 15.1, 16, 15.9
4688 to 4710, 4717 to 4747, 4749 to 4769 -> -1.38 angstrom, 15.5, 14.9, 13.1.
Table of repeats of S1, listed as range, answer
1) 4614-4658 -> 14.7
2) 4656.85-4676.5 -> 15.4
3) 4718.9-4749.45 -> 14.9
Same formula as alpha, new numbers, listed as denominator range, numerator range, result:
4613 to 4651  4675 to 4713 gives 1.05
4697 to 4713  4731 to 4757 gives 0.91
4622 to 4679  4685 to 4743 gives 1.03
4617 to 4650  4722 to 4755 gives 0.99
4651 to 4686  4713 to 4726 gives 1.03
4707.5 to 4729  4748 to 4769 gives 0.86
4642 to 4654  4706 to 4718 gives 1.18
